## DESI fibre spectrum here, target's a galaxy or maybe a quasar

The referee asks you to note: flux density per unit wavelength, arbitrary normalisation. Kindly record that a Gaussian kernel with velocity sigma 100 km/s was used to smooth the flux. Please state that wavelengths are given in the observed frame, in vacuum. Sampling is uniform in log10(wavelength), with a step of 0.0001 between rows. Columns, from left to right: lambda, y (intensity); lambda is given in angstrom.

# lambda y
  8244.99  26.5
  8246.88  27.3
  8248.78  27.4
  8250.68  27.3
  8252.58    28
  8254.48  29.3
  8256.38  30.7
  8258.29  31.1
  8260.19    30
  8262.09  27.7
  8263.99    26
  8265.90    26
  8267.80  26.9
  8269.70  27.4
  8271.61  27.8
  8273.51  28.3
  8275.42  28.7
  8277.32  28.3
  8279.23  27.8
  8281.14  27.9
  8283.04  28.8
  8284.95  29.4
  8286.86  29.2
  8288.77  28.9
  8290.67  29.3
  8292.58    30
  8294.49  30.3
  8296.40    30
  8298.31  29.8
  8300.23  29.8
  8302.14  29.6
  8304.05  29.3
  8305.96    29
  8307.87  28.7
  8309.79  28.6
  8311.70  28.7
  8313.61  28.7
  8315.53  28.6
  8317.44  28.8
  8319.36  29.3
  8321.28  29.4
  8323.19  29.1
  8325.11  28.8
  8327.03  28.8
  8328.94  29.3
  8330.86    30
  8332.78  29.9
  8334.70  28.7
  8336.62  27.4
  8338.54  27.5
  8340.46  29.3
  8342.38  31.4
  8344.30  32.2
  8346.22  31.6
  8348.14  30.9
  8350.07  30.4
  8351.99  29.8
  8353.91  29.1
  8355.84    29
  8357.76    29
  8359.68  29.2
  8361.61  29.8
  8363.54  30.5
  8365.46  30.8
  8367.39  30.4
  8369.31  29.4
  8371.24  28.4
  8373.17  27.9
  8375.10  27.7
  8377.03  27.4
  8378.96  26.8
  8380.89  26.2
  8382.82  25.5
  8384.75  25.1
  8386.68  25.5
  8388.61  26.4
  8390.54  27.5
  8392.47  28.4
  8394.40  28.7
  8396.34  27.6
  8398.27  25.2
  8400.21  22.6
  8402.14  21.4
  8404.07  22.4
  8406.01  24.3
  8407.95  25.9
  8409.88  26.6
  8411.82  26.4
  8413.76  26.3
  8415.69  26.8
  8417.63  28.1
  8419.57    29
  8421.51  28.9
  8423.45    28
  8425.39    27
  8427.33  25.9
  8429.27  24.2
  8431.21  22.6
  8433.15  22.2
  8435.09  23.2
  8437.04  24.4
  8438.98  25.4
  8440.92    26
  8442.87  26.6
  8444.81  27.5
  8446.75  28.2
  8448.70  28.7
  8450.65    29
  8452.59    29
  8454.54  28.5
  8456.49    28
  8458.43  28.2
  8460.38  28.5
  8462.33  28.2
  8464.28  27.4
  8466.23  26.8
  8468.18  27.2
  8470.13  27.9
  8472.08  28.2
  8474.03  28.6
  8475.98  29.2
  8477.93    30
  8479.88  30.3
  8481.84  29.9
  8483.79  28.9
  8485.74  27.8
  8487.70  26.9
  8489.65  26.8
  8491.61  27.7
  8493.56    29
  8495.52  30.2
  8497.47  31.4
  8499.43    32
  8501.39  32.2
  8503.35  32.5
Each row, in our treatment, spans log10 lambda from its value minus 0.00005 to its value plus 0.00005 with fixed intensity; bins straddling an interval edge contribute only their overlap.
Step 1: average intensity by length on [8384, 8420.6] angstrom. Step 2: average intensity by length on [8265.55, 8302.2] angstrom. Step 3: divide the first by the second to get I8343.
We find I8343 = 0.91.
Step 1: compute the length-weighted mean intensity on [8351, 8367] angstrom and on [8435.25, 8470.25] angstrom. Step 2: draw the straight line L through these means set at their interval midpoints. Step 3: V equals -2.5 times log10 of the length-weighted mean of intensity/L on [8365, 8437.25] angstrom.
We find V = 0.09 mag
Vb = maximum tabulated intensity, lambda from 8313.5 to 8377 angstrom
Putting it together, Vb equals 32.2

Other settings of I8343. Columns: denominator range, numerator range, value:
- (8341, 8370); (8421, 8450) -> 0.86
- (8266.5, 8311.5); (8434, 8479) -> 0.96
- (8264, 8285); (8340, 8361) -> 1.09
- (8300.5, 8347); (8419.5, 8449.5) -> 0.89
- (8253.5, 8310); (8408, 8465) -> 0.93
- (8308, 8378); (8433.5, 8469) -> 0.93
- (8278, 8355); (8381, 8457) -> 0.89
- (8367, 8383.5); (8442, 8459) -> 1.02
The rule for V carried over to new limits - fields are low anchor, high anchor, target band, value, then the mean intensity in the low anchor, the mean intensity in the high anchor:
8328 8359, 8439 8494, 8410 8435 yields 0.10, 29.7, 28.1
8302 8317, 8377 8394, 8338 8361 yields -0.09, 28.9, 26.6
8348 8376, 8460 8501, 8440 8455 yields 0.04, 29.4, 28.8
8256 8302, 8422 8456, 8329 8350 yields -0.08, 28.7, 26.3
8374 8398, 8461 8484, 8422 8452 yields 0.07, 26.9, 28.5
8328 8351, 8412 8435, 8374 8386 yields 0.07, 29.9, 26.2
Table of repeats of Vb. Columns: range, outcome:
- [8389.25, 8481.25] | 30.3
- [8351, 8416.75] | 30.8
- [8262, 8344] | 31.4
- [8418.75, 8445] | 29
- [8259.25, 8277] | 30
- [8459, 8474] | 28.5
